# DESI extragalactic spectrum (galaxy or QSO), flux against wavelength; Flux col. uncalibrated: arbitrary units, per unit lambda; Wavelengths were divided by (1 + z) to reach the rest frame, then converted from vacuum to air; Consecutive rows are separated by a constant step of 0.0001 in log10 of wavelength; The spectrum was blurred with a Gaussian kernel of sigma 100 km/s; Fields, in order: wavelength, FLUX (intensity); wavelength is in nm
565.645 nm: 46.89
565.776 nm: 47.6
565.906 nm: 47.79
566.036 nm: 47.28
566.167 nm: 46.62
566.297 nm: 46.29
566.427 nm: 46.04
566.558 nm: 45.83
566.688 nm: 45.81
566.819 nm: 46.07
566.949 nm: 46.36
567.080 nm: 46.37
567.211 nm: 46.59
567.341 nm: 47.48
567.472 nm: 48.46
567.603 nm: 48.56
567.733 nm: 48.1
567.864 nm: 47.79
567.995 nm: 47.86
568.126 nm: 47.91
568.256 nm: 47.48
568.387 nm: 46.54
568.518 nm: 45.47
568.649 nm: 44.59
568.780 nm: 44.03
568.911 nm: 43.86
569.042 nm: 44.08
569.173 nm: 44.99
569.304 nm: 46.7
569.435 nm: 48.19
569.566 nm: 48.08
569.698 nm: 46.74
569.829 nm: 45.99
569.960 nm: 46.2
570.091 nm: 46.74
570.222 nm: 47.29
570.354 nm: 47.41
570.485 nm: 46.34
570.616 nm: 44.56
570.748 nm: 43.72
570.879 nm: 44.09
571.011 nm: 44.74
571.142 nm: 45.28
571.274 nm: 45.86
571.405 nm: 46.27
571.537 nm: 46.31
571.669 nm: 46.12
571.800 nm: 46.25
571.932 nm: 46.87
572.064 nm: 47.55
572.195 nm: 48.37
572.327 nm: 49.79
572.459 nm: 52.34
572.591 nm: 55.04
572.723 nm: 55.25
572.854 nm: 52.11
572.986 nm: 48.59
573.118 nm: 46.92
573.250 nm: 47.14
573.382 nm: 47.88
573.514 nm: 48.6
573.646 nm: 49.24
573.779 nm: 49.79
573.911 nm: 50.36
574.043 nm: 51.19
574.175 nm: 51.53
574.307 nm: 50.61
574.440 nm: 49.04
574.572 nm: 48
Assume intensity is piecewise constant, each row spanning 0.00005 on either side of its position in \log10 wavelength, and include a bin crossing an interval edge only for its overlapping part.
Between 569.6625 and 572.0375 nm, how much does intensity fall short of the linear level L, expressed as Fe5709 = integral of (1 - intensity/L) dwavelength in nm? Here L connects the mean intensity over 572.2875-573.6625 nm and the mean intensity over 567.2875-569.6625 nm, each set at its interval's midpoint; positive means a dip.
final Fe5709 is 0.13 nm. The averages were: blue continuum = 46.7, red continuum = 50.3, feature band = 46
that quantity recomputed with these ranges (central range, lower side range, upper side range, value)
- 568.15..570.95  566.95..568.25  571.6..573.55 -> 0.14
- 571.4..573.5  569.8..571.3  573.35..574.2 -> -0.04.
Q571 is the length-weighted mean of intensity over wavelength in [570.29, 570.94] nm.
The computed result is 45.3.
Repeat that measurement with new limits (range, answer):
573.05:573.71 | 48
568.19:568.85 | 45.6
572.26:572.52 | 50.9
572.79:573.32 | 48.7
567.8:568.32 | 47.8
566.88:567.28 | 46.5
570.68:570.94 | 43.9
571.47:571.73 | 46.1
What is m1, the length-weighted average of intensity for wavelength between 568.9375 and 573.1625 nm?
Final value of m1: 47.3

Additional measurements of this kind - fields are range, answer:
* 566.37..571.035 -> 46.3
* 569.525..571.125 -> 45.9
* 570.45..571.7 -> 45.3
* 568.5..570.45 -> 46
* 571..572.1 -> 46.2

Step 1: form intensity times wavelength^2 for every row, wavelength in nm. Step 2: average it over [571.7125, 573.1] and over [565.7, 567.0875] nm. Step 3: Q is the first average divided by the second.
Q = 1.10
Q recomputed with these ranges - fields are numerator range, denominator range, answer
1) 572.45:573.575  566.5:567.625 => 1.10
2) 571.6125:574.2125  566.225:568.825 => 1.08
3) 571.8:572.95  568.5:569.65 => 1.12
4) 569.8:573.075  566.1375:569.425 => 1.04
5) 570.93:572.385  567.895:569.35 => 1.03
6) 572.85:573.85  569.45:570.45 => 1.05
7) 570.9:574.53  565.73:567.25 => 1.07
